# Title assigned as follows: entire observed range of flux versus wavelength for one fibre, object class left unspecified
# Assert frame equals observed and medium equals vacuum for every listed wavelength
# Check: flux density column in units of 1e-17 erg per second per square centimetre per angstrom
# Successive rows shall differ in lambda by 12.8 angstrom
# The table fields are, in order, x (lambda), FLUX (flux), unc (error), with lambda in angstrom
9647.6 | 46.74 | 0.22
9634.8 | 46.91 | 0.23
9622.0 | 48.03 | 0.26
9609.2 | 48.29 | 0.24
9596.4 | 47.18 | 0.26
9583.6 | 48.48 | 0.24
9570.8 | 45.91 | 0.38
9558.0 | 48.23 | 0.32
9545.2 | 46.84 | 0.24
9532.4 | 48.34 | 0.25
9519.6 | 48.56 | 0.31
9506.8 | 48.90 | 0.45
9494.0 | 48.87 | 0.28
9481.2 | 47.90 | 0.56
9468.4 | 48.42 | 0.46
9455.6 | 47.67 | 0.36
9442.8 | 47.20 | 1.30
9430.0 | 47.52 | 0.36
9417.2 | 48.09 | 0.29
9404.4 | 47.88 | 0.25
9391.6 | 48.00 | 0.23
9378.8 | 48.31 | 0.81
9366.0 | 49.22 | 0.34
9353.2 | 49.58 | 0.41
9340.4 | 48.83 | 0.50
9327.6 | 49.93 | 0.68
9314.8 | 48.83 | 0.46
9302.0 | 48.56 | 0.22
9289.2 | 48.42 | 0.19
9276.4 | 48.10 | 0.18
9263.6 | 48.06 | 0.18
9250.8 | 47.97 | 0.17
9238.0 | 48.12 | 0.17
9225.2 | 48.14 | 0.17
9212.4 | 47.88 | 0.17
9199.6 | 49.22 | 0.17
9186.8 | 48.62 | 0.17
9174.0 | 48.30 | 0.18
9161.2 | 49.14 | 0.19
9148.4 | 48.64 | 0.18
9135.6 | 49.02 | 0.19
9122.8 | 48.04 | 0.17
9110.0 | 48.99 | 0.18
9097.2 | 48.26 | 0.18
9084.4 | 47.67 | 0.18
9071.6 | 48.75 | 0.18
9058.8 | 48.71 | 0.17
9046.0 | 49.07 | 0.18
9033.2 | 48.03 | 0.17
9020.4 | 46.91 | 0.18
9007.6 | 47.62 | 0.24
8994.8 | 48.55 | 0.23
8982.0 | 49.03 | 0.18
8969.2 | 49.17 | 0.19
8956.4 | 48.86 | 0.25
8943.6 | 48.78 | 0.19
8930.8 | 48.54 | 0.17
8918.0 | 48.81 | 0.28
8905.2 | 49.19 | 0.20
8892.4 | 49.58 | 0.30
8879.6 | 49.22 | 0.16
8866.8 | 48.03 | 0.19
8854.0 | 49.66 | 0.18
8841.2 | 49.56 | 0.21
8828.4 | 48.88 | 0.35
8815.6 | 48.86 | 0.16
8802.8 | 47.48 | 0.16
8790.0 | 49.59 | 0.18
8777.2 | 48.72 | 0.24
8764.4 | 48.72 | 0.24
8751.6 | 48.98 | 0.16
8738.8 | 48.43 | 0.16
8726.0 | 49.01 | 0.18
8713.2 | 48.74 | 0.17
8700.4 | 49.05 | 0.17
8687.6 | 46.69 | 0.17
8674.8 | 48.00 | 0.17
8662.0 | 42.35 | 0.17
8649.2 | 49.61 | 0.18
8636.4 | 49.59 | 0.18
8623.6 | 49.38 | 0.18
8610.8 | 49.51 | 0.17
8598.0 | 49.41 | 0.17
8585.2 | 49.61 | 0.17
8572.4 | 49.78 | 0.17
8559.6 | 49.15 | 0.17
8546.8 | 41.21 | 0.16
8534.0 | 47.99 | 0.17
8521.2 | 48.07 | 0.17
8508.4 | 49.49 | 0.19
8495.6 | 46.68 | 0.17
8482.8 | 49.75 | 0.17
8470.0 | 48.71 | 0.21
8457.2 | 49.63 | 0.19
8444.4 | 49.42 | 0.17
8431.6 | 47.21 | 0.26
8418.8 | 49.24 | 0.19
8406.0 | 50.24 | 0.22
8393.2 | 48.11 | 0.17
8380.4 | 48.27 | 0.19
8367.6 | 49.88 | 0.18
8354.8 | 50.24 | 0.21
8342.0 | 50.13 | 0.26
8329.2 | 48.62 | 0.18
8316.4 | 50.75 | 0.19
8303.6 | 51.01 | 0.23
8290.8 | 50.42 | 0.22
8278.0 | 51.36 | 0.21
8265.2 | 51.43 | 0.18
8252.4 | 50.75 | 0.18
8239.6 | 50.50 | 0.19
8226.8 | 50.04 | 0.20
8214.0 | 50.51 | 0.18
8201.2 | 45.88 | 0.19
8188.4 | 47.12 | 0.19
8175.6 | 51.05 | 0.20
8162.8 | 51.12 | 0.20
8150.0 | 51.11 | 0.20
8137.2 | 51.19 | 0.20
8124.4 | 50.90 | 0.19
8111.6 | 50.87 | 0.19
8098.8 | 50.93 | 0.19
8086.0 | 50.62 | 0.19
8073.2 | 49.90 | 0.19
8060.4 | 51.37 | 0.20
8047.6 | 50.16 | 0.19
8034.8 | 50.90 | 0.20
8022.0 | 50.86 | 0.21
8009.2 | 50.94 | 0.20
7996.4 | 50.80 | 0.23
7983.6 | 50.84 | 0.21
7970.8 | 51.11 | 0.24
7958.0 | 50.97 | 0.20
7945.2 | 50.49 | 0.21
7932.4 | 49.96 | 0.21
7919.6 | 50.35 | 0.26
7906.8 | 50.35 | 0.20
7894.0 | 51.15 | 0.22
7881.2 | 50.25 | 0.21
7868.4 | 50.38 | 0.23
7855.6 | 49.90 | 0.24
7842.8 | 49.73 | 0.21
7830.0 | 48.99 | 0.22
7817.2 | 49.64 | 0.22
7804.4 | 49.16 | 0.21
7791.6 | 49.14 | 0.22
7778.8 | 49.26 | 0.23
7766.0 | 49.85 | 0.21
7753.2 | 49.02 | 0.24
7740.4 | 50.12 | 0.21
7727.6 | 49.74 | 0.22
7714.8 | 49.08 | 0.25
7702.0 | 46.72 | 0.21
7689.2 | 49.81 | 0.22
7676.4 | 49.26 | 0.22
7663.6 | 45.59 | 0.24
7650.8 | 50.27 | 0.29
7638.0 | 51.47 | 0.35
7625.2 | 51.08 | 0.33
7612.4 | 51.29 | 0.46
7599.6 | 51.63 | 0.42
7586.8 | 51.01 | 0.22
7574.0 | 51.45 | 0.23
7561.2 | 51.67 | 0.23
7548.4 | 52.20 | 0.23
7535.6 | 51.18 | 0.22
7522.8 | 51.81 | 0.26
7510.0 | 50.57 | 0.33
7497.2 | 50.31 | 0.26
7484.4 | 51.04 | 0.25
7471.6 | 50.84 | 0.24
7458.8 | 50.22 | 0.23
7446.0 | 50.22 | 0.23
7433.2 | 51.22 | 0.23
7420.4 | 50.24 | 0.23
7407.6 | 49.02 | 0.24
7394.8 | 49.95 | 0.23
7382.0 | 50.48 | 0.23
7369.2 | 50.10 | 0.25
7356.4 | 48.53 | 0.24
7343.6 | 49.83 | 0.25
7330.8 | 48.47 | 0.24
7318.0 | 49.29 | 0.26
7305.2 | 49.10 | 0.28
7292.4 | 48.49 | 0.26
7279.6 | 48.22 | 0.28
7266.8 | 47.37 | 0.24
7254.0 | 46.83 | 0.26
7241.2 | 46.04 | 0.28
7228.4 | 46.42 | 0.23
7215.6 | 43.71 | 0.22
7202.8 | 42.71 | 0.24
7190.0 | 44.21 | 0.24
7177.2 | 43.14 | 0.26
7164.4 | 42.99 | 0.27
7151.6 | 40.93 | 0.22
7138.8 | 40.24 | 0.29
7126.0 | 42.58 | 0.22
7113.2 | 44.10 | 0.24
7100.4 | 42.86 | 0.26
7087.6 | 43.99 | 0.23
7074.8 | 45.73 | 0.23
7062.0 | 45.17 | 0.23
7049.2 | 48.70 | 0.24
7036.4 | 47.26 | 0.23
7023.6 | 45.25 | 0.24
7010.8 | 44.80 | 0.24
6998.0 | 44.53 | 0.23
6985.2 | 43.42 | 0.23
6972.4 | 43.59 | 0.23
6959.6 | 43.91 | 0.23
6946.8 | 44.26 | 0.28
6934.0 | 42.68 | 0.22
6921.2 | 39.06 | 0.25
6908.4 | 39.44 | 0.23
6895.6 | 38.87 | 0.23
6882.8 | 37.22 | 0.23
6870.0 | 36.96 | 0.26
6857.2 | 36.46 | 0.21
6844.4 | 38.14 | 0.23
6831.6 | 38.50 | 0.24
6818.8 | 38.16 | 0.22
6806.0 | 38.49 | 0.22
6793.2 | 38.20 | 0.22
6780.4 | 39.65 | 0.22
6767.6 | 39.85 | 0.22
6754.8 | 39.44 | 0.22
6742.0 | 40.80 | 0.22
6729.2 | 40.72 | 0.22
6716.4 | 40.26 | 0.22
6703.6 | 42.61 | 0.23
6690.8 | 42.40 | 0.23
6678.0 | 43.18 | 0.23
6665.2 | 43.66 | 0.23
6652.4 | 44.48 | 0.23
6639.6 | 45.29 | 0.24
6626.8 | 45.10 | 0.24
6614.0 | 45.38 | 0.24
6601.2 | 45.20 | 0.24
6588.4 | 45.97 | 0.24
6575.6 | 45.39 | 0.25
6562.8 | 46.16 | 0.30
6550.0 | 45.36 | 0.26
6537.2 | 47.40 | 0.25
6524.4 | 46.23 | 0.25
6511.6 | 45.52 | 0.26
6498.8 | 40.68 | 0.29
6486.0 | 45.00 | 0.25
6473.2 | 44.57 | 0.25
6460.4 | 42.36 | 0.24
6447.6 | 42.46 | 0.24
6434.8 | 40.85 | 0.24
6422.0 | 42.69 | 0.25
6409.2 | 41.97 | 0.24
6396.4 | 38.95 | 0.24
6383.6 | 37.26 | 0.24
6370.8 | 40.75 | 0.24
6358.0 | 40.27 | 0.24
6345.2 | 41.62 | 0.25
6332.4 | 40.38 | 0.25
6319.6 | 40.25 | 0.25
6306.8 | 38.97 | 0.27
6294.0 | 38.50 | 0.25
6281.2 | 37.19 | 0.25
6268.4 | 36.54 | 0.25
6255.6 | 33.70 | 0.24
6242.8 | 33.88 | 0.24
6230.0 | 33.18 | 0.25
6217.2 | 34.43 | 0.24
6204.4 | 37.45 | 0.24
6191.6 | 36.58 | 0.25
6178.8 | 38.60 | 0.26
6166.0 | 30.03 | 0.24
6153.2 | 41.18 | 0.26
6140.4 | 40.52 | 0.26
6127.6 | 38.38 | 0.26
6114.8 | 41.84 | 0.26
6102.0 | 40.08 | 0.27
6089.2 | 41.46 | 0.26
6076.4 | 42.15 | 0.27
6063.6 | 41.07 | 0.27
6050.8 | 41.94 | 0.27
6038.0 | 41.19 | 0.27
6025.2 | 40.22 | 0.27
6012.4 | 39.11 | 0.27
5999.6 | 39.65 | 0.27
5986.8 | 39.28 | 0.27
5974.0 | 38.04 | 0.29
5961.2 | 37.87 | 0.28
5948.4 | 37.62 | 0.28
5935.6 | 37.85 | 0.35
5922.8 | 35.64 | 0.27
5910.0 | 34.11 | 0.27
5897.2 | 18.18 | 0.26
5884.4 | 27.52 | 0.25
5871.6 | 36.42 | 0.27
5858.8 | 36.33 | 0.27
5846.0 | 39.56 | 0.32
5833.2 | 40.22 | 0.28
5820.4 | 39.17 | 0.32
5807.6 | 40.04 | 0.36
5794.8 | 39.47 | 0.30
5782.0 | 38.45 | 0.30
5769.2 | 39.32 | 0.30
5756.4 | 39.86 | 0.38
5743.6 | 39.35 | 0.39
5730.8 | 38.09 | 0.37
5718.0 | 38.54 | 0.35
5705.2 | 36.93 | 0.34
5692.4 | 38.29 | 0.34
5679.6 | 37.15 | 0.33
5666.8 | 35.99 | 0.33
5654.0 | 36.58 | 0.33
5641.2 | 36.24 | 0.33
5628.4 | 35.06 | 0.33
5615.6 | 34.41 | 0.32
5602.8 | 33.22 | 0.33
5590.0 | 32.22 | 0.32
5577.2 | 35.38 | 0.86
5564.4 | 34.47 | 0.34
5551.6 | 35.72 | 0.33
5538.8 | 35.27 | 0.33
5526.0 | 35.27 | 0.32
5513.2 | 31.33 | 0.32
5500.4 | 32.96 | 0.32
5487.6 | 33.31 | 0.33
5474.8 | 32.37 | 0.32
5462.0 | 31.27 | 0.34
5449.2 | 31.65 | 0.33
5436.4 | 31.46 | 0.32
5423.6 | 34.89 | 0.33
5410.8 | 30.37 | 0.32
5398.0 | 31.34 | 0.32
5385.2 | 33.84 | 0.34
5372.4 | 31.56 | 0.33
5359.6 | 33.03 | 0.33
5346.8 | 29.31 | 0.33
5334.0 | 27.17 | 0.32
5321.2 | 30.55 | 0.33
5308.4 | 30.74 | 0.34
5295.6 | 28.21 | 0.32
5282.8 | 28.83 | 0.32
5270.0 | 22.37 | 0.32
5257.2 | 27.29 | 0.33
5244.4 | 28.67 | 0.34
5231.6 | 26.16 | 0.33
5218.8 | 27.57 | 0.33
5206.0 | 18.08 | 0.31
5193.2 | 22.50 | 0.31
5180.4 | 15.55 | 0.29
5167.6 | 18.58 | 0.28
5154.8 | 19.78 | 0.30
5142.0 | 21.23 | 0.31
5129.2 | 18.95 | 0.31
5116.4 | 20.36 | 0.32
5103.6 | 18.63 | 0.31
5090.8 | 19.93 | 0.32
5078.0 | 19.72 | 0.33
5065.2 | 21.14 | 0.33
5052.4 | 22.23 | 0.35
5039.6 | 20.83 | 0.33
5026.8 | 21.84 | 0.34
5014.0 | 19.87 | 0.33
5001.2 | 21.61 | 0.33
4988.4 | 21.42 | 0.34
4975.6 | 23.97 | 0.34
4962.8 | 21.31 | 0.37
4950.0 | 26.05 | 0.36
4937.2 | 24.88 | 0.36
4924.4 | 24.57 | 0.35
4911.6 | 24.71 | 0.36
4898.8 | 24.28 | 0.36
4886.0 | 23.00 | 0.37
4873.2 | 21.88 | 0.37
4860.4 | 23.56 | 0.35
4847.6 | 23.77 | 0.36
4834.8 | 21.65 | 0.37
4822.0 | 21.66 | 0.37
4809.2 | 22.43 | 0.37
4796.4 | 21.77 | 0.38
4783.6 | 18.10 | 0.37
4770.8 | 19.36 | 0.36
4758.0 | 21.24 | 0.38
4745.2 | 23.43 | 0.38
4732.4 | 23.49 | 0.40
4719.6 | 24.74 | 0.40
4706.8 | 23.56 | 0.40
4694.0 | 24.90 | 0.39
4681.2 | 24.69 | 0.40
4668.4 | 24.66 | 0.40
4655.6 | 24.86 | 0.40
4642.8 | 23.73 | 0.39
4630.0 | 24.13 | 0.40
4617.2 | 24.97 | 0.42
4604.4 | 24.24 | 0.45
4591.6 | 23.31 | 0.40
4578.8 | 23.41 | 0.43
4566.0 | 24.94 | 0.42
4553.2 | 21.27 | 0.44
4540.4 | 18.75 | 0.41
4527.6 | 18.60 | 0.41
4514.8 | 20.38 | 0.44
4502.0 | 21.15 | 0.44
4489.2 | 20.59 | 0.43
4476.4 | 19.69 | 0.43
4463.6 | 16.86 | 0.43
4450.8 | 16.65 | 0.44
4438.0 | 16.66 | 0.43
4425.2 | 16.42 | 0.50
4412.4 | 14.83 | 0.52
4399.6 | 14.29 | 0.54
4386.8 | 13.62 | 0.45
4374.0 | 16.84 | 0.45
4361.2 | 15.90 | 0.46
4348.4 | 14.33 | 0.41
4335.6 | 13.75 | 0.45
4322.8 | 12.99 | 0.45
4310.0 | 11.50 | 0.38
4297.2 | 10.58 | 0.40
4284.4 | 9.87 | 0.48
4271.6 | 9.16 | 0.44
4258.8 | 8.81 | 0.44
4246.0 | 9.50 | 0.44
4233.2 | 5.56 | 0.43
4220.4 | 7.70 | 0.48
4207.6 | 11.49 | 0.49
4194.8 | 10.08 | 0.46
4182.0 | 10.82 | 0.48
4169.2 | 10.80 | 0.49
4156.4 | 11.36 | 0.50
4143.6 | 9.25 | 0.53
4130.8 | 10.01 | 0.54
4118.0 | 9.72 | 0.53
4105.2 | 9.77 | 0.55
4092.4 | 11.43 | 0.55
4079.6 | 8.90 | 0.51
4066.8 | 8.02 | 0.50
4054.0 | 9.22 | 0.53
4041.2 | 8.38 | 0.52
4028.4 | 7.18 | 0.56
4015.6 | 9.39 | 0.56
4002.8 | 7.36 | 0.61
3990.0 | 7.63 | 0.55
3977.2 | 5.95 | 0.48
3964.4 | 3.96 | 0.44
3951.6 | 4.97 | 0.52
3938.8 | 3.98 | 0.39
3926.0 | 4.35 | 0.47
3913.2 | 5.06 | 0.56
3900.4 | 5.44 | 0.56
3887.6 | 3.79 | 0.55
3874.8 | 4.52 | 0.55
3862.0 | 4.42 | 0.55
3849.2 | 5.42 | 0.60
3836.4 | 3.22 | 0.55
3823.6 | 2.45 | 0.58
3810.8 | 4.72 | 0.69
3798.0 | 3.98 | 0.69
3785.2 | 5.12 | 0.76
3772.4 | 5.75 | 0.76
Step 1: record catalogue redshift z 0.00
